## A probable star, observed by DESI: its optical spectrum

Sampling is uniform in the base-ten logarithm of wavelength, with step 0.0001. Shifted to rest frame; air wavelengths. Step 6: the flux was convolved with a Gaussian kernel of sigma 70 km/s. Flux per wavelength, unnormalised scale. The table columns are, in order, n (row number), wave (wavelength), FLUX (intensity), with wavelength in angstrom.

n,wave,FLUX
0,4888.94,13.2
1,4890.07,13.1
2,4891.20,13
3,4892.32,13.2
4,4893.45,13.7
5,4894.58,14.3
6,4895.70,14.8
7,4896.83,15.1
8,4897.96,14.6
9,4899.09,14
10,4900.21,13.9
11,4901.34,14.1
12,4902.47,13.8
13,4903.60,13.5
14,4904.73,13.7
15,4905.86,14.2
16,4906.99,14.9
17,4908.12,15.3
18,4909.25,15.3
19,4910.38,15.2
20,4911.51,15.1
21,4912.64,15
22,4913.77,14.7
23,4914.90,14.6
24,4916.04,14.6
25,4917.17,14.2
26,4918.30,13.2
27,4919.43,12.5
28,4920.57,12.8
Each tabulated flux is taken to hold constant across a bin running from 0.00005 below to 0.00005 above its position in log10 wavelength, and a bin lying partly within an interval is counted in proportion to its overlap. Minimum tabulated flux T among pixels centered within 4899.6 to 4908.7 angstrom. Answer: 13.5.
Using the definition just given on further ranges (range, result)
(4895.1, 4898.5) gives 14.6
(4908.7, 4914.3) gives 14.7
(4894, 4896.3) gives 14.3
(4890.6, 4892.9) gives 13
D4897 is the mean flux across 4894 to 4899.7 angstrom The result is 14.6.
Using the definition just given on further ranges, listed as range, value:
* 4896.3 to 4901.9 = 14.3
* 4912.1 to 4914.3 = 14.9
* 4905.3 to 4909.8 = 14.9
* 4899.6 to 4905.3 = 13.8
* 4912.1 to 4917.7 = 14.6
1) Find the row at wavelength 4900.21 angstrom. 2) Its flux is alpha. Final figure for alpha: 13.9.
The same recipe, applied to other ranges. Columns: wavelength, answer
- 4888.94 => 13.2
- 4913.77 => 14.7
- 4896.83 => 15.1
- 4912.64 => 15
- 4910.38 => 15.2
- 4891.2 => 13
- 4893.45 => 13.7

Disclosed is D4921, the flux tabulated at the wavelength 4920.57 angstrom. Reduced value 12.8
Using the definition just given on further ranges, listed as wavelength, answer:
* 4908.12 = 15.3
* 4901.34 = 14.1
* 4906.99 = 14.9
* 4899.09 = 14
